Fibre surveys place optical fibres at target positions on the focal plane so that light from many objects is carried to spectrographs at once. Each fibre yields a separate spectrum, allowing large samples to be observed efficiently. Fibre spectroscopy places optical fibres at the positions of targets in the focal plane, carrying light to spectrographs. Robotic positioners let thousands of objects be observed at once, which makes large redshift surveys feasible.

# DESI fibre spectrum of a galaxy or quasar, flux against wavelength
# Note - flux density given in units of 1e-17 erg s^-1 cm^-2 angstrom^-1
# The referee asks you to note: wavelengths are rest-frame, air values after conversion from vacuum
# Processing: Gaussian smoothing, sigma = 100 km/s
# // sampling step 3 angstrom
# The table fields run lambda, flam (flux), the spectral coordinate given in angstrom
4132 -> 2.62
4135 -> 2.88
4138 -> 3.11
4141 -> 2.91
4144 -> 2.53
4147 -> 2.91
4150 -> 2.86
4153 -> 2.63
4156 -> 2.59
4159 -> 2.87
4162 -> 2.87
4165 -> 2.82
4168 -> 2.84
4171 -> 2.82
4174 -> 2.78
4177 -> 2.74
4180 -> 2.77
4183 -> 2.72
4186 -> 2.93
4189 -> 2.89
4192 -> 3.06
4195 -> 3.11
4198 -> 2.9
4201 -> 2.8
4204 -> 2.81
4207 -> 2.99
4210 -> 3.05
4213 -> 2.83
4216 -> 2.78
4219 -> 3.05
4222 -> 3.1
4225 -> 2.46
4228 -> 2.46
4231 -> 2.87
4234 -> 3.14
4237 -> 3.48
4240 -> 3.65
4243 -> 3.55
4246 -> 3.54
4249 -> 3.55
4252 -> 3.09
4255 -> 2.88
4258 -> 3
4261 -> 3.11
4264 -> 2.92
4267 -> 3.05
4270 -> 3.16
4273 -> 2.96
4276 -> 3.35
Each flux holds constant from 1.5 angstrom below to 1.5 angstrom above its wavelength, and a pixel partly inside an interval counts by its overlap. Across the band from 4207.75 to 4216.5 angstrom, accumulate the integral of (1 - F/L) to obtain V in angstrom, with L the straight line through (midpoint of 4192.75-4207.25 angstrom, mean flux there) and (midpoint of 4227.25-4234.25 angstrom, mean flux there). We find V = -0.1 angstrom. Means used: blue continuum 2.92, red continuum 2.81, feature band 2.91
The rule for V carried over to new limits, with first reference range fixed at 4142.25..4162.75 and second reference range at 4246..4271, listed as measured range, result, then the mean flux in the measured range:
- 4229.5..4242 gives -1.04 angstrom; 3.3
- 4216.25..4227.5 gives 0.63 angstrom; 2.82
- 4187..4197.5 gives -0.42 angstrom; 3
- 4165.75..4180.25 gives 0.14 angstrom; 2.79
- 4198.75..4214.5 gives 0.23 angstrom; 2.9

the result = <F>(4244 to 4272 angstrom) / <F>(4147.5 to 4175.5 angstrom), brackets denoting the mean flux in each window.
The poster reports 1.13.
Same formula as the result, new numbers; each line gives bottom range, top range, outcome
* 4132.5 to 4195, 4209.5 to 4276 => 1.09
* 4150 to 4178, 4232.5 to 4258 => 1.20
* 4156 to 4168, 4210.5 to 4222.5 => 1.04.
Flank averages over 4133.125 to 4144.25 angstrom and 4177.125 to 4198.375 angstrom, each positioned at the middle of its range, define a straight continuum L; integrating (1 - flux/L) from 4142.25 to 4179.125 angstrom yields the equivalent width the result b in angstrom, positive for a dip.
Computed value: 1.5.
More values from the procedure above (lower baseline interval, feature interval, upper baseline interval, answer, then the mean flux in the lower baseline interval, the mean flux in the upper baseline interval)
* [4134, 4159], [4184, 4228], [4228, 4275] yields 1.7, 2.81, 3.17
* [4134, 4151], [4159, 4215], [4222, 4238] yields 0.0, 2.87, 2.88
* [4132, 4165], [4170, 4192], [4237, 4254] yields 1.5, 2.81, 3.46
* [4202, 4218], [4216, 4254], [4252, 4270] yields -2.4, 2.89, 3.01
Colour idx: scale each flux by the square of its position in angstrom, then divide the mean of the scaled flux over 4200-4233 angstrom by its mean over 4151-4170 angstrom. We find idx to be 1.05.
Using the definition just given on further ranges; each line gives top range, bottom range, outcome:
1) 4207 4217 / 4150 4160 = 1.10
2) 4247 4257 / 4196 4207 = 1.14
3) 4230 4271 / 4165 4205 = 1.16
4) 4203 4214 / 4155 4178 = 1.07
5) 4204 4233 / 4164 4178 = 1.04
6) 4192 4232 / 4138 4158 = 1.07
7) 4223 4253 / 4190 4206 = 1.10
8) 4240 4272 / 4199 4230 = 1.15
